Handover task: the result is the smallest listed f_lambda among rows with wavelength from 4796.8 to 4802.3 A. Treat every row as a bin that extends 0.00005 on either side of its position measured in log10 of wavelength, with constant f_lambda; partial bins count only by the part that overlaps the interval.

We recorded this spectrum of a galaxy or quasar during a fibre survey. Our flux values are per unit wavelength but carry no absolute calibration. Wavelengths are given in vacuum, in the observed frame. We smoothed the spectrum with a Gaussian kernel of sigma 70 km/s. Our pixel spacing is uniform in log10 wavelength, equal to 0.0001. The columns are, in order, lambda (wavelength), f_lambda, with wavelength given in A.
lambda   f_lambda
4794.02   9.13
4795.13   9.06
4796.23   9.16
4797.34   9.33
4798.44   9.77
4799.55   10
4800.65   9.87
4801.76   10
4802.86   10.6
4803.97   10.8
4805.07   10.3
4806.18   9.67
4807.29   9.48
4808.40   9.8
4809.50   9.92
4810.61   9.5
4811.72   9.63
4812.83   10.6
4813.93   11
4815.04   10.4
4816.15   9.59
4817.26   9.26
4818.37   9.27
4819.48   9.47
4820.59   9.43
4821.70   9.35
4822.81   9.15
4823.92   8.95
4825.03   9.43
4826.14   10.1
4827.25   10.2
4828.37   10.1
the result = 9.33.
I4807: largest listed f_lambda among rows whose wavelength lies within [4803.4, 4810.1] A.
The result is 10.8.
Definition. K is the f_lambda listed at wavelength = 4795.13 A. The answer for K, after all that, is 9.06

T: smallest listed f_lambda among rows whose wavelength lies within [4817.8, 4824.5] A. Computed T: 8.95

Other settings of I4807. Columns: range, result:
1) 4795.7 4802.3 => 10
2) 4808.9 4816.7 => 11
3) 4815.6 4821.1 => 9.59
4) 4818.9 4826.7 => 10.1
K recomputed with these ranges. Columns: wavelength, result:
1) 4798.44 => 9.77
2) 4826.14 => 10.1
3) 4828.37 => 10.1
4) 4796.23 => 9.16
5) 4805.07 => 10.3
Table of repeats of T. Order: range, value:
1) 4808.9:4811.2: 9.5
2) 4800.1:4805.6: 9.87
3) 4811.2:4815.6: 9.63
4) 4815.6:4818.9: 9.26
